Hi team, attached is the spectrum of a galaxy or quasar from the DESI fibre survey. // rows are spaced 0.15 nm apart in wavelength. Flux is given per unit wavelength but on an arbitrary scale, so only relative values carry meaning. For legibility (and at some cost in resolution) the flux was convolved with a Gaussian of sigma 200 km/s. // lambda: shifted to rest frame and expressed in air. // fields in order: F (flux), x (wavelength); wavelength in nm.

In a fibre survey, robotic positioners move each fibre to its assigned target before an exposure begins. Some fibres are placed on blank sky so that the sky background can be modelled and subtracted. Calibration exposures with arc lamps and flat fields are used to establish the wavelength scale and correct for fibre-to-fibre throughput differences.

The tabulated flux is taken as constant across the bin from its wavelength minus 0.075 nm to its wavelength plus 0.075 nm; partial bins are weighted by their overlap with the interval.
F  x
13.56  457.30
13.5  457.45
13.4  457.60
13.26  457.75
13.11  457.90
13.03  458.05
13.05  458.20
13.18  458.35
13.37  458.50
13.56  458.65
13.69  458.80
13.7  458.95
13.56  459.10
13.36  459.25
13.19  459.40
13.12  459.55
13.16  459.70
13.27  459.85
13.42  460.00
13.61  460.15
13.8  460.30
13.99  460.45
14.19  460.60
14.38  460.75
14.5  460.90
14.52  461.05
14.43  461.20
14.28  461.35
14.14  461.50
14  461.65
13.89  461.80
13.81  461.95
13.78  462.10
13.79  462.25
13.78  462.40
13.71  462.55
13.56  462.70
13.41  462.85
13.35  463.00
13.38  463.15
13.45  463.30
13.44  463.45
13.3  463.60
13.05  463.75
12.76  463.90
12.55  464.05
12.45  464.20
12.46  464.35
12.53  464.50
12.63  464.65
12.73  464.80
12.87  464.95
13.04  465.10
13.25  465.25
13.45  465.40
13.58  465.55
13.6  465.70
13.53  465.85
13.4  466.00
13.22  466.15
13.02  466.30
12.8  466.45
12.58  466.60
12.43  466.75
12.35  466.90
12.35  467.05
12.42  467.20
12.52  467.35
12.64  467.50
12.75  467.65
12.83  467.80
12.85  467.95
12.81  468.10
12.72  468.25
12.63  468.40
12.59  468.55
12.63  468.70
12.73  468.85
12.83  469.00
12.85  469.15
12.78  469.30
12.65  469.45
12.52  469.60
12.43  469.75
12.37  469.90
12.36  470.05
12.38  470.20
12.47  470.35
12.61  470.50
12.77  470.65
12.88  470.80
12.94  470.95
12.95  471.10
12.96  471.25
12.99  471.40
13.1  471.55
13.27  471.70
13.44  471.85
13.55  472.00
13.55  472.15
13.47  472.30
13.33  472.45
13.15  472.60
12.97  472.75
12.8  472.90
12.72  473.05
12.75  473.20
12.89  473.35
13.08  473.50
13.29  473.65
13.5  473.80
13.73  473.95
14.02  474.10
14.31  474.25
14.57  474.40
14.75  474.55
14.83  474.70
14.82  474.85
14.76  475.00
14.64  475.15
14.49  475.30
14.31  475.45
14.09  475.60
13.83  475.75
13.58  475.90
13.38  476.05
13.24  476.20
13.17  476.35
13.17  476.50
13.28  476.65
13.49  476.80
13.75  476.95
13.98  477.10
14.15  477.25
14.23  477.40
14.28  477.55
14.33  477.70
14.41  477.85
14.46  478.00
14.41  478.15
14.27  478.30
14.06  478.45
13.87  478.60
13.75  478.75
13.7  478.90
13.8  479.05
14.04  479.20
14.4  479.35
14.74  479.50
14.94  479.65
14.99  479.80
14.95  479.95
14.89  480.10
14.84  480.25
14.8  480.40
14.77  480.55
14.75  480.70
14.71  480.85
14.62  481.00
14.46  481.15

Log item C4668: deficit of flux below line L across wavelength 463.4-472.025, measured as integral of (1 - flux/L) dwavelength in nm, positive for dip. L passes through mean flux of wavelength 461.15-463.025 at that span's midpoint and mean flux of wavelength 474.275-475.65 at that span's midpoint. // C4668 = 0.81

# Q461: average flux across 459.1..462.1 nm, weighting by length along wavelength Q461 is 13.8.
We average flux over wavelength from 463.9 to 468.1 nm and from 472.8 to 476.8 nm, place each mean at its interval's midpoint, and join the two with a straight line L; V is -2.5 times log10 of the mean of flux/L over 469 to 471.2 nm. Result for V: 0.05 mag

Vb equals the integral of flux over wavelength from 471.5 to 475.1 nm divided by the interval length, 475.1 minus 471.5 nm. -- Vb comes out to 13.6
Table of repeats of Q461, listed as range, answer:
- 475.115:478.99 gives 13.9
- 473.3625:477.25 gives 13.9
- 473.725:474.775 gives 14.2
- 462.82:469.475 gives 12.9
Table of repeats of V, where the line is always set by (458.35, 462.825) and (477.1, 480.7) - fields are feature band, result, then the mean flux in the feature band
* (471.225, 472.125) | 0.07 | 13.3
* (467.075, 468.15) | 0.11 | 12.7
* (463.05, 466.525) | 0.07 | 13.1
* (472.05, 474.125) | 0.08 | 13.2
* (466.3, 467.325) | 0.12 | 12.5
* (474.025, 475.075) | -0.03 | 14.6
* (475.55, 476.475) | 0.06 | 13.5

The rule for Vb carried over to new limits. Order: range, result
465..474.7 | 13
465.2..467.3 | 13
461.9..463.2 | 13.6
